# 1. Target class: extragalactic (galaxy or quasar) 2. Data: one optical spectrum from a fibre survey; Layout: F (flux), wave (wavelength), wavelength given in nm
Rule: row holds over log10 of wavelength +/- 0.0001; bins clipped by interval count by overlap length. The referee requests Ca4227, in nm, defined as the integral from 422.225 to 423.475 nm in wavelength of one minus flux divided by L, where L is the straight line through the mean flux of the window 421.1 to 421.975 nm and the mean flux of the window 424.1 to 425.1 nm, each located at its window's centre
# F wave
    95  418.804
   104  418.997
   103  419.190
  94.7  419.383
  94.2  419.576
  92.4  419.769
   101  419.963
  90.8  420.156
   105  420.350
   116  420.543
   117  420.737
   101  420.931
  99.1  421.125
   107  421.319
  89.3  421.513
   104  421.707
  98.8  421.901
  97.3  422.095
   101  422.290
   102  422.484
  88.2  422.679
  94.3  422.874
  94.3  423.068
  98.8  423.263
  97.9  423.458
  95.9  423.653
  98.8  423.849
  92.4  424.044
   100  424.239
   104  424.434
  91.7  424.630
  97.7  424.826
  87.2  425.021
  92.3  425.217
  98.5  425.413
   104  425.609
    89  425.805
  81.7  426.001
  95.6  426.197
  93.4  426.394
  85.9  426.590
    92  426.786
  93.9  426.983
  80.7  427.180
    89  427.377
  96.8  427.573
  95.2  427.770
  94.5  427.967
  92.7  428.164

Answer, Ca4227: 0.02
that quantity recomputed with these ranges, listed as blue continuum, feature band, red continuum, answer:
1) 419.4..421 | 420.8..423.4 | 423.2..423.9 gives 0.03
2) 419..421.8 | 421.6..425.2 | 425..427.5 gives -0.03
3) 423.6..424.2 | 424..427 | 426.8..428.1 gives 0.01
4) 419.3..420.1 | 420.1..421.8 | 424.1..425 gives -0.14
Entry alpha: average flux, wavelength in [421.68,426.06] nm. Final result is 96.1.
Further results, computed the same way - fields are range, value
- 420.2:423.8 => 100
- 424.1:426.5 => 94.5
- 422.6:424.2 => 95.3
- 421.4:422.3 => 98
